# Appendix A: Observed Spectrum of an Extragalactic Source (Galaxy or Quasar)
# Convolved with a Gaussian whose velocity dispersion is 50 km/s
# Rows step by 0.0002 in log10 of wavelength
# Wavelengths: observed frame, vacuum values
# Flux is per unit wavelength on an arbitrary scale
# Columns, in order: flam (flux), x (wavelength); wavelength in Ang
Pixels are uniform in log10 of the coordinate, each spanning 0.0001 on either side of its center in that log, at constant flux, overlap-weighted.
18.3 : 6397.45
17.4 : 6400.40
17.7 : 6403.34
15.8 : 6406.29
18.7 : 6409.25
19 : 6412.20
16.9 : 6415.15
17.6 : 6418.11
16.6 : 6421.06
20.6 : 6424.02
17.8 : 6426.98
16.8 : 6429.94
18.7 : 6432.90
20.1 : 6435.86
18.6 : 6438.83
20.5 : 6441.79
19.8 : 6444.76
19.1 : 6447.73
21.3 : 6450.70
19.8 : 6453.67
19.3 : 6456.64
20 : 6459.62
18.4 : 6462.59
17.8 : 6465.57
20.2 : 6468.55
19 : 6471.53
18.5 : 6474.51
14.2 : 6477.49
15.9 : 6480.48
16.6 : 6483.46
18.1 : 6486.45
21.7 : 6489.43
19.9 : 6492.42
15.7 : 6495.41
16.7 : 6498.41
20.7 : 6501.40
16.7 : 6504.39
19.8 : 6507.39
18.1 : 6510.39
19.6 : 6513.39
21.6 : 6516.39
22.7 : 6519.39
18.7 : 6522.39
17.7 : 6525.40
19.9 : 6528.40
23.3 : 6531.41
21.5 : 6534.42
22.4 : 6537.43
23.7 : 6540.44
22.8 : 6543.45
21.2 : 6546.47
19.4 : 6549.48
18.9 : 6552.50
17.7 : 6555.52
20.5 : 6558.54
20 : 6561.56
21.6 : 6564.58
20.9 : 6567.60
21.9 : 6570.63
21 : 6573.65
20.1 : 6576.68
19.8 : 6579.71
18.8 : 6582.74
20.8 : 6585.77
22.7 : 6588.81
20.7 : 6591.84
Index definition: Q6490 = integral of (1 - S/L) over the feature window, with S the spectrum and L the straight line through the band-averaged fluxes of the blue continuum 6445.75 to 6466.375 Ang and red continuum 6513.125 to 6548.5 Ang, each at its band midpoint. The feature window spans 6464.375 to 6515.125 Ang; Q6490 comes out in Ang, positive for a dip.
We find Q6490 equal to 5.2 Ang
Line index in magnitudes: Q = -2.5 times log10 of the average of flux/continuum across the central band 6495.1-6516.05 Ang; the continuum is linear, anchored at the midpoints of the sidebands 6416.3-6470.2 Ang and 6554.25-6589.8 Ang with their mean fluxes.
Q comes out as 0.070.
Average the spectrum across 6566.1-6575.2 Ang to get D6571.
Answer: 21.3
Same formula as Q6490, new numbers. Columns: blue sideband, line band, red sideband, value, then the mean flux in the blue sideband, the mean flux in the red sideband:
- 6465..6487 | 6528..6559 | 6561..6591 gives -2.18 Ang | 17.5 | 20.8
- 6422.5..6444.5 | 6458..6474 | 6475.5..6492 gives -0.88 Ang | 19.1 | 17.5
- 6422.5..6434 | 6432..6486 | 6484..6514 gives -0.68 Ang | 18.5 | 18.6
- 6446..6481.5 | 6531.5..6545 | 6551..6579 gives -1.92 Ang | 18.7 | 20.3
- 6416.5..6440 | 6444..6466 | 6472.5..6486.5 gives -2.61 Ang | 18.3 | 16.6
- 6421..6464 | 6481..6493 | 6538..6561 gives 0.65 Ang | 19.2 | 20.6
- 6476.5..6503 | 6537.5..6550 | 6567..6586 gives -1.68 Ang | 17.8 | 20.4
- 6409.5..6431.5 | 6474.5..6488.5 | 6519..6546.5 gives 2.22 Ang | 18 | 21.3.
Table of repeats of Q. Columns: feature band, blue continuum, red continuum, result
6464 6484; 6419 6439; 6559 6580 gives 0.10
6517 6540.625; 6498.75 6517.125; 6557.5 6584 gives -0.08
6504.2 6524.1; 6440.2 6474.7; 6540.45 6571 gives 0.02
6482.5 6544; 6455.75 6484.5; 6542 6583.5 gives -0.04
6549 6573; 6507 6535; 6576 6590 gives 0.01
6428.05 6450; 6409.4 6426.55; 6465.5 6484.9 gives -0.07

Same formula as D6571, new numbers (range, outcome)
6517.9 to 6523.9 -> 20.7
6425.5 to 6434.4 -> 17.8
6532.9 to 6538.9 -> 21.9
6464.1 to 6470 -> 19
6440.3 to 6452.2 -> 20.2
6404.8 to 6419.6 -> 17.6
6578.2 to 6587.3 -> 19.8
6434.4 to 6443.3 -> 19.7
